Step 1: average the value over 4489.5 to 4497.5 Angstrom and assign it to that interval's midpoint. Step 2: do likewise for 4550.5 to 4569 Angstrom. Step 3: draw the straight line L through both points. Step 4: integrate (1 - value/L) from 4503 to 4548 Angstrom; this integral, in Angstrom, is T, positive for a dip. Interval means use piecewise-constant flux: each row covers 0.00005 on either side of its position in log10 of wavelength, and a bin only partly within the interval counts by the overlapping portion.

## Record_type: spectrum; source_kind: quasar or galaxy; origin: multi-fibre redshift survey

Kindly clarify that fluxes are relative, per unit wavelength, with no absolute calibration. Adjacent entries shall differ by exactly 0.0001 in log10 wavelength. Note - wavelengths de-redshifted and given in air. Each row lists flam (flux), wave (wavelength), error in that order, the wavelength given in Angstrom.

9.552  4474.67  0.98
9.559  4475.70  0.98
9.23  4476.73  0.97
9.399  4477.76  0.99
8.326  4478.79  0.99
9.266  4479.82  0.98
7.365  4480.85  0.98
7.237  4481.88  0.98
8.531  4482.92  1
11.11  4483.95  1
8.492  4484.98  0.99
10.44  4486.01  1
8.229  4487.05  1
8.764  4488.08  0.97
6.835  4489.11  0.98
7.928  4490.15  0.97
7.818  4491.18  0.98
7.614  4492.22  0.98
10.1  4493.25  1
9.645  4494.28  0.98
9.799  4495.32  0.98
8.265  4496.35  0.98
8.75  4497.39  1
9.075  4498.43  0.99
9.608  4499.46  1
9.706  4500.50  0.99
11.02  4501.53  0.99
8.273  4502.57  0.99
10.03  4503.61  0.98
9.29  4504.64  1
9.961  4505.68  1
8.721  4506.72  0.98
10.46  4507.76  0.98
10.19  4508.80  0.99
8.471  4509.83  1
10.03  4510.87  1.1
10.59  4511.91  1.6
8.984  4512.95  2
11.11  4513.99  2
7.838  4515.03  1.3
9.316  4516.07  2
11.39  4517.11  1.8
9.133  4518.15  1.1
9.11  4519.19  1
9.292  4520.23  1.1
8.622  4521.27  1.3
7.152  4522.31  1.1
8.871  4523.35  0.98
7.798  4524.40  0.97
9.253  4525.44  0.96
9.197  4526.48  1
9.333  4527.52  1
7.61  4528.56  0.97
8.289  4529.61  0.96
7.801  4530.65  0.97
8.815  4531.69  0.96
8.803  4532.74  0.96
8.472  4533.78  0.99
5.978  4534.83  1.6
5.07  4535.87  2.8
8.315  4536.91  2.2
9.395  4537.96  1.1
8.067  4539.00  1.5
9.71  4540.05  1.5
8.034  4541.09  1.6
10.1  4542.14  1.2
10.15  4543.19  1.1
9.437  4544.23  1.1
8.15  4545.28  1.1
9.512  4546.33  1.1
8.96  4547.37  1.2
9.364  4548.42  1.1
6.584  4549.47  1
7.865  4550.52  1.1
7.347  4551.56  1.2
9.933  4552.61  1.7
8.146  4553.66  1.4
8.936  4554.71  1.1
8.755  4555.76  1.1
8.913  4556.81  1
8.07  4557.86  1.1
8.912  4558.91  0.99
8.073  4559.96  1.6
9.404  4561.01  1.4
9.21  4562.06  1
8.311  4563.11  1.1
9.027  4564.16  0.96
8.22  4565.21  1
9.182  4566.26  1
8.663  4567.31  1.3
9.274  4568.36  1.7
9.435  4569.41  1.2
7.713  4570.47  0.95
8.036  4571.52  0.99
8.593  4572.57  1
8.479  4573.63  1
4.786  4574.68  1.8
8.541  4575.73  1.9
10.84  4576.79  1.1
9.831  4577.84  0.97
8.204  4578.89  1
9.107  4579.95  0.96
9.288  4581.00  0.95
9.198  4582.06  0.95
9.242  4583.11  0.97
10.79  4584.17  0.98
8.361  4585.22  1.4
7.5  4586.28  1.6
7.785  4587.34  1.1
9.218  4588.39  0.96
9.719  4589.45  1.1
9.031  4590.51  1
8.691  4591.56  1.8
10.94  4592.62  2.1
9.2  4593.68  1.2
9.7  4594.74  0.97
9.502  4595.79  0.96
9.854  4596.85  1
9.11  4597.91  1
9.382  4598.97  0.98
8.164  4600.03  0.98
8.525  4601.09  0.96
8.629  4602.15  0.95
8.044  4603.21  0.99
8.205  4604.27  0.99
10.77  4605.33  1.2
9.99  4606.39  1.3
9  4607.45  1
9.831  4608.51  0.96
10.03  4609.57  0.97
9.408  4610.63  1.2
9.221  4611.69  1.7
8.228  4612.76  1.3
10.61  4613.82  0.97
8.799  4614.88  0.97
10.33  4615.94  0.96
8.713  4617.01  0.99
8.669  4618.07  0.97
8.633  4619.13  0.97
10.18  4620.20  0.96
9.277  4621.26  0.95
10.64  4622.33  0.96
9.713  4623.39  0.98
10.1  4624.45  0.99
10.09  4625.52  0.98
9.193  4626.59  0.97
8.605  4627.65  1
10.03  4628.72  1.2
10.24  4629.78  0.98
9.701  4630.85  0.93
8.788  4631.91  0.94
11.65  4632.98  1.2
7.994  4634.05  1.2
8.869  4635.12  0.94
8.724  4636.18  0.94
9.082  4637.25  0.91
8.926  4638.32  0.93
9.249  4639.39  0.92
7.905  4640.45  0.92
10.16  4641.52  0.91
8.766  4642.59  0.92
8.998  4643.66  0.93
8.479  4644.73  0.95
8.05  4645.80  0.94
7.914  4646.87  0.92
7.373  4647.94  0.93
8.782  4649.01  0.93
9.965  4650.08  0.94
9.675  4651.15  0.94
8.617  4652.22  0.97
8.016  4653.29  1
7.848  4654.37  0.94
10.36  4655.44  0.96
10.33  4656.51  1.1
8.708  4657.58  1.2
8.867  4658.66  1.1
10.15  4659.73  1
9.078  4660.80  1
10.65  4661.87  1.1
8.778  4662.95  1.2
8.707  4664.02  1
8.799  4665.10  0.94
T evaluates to -1.2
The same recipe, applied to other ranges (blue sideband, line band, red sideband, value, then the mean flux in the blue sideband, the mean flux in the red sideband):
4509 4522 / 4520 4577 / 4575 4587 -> 4.70 Angstrom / 9.47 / 9.07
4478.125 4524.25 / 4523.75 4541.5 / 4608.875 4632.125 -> 1.88 Angstrom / 9.1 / 9.52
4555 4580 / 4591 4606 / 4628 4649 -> -0.70 Angstrom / 8.64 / 8.99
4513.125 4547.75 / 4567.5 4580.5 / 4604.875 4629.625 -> 0.83 Angstrom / 8.73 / 9.58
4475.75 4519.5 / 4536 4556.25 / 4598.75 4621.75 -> 1.08 Angstrom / 9.18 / 9.21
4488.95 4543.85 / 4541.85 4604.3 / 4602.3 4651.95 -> 1.79 Angstrom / 8.94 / 9.24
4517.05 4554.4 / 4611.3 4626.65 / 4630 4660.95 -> -1.04 Angstrom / 8.55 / 9.01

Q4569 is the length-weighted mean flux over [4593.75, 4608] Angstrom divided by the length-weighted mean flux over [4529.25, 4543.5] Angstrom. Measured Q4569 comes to 1.1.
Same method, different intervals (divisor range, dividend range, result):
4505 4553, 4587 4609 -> 1.04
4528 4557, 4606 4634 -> 1.13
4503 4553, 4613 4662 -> 1.04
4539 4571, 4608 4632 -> 1.09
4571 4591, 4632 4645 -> 1.03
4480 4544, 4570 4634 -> 1.03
